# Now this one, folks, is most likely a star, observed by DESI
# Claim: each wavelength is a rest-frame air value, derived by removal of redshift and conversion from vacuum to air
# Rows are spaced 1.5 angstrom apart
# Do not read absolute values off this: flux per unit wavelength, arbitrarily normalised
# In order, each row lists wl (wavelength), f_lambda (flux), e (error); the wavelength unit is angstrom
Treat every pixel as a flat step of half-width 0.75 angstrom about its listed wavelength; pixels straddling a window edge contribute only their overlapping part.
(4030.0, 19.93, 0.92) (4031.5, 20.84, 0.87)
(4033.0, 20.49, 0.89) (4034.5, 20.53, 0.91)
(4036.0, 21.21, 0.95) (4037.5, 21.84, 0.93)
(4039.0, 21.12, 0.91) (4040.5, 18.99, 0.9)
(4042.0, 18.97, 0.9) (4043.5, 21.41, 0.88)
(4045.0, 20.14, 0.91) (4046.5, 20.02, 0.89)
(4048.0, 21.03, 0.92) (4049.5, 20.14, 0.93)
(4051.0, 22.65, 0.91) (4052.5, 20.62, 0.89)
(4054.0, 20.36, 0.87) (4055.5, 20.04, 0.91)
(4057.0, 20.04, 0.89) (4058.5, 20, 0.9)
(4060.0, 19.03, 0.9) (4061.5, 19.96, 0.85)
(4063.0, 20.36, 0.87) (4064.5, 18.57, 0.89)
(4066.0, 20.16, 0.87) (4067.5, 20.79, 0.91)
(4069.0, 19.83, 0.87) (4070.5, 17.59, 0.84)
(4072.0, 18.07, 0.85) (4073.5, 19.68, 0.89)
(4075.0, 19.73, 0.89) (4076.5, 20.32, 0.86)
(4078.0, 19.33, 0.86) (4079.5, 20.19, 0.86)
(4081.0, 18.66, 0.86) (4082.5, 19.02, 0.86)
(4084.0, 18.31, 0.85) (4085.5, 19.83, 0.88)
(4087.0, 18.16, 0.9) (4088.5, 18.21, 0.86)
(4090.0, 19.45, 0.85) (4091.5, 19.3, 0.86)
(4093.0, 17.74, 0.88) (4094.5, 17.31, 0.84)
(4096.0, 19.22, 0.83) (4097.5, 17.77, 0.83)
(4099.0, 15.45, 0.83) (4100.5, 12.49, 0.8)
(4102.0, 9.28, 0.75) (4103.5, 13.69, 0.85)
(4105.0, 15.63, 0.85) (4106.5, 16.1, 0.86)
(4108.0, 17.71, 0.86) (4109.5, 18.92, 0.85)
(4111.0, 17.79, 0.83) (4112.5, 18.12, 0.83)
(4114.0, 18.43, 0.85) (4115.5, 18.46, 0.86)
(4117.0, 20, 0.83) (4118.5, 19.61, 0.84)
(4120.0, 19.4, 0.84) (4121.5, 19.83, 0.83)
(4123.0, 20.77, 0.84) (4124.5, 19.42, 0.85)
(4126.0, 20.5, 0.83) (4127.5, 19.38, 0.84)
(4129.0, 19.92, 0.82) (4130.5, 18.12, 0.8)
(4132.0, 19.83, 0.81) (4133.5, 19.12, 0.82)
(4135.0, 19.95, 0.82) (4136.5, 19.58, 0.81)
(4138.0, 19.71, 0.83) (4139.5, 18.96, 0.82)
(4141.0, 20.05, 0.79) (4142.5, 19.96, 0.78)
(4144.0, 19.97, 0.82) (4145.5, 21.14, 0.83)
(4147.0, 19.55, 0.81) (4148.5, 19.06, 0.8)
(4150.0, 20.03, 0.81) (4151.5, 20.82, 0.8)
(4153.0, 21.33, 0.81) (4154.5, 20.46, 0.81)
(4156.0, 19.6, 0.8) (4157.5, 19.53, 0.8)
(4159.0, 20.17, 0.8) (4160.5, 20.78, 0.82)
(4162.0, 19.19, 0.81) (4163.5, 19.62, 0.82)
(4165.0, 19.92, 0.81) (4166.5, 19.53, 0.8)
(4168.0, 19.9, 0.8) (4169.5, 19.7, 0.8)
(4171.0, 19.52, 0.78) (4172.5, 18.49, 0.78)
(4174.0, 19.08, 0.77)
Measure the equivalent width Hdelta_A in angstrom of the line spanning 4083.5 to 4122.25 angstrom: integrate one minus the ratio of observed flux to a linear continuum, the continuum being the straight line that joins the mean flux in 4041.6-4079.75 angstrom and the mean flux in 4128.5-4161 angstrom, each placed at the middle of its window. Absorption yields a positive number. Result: 4.64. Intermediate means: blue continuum 20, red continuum 19.9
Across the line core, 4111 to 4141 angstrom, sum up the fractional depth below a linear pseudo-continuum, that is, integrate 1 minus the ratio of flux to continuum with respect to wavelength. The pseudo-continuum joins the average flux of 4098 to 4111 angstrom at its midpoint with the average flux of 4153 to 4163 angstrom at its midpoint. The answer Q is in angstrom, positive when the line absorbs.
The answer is -4.1 angstrom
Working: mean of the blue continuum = 15.1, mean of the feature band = 19.4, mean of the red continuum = 20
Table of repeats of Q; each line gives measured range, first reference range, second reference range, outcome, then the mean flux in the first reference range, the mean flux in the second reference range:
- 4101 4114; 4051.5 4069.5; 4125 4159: 2.6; 20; 19.8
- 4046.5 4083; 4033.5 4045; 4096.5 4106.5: -3.8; 20.6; 14.3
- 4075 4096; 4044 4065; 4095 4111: -1.9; 20.2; 15.8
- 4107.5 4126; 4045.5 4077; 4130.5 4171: 0.7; 20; 19.9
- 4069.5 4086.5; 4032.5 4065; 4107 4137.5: 0.6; 20.4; 19.2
